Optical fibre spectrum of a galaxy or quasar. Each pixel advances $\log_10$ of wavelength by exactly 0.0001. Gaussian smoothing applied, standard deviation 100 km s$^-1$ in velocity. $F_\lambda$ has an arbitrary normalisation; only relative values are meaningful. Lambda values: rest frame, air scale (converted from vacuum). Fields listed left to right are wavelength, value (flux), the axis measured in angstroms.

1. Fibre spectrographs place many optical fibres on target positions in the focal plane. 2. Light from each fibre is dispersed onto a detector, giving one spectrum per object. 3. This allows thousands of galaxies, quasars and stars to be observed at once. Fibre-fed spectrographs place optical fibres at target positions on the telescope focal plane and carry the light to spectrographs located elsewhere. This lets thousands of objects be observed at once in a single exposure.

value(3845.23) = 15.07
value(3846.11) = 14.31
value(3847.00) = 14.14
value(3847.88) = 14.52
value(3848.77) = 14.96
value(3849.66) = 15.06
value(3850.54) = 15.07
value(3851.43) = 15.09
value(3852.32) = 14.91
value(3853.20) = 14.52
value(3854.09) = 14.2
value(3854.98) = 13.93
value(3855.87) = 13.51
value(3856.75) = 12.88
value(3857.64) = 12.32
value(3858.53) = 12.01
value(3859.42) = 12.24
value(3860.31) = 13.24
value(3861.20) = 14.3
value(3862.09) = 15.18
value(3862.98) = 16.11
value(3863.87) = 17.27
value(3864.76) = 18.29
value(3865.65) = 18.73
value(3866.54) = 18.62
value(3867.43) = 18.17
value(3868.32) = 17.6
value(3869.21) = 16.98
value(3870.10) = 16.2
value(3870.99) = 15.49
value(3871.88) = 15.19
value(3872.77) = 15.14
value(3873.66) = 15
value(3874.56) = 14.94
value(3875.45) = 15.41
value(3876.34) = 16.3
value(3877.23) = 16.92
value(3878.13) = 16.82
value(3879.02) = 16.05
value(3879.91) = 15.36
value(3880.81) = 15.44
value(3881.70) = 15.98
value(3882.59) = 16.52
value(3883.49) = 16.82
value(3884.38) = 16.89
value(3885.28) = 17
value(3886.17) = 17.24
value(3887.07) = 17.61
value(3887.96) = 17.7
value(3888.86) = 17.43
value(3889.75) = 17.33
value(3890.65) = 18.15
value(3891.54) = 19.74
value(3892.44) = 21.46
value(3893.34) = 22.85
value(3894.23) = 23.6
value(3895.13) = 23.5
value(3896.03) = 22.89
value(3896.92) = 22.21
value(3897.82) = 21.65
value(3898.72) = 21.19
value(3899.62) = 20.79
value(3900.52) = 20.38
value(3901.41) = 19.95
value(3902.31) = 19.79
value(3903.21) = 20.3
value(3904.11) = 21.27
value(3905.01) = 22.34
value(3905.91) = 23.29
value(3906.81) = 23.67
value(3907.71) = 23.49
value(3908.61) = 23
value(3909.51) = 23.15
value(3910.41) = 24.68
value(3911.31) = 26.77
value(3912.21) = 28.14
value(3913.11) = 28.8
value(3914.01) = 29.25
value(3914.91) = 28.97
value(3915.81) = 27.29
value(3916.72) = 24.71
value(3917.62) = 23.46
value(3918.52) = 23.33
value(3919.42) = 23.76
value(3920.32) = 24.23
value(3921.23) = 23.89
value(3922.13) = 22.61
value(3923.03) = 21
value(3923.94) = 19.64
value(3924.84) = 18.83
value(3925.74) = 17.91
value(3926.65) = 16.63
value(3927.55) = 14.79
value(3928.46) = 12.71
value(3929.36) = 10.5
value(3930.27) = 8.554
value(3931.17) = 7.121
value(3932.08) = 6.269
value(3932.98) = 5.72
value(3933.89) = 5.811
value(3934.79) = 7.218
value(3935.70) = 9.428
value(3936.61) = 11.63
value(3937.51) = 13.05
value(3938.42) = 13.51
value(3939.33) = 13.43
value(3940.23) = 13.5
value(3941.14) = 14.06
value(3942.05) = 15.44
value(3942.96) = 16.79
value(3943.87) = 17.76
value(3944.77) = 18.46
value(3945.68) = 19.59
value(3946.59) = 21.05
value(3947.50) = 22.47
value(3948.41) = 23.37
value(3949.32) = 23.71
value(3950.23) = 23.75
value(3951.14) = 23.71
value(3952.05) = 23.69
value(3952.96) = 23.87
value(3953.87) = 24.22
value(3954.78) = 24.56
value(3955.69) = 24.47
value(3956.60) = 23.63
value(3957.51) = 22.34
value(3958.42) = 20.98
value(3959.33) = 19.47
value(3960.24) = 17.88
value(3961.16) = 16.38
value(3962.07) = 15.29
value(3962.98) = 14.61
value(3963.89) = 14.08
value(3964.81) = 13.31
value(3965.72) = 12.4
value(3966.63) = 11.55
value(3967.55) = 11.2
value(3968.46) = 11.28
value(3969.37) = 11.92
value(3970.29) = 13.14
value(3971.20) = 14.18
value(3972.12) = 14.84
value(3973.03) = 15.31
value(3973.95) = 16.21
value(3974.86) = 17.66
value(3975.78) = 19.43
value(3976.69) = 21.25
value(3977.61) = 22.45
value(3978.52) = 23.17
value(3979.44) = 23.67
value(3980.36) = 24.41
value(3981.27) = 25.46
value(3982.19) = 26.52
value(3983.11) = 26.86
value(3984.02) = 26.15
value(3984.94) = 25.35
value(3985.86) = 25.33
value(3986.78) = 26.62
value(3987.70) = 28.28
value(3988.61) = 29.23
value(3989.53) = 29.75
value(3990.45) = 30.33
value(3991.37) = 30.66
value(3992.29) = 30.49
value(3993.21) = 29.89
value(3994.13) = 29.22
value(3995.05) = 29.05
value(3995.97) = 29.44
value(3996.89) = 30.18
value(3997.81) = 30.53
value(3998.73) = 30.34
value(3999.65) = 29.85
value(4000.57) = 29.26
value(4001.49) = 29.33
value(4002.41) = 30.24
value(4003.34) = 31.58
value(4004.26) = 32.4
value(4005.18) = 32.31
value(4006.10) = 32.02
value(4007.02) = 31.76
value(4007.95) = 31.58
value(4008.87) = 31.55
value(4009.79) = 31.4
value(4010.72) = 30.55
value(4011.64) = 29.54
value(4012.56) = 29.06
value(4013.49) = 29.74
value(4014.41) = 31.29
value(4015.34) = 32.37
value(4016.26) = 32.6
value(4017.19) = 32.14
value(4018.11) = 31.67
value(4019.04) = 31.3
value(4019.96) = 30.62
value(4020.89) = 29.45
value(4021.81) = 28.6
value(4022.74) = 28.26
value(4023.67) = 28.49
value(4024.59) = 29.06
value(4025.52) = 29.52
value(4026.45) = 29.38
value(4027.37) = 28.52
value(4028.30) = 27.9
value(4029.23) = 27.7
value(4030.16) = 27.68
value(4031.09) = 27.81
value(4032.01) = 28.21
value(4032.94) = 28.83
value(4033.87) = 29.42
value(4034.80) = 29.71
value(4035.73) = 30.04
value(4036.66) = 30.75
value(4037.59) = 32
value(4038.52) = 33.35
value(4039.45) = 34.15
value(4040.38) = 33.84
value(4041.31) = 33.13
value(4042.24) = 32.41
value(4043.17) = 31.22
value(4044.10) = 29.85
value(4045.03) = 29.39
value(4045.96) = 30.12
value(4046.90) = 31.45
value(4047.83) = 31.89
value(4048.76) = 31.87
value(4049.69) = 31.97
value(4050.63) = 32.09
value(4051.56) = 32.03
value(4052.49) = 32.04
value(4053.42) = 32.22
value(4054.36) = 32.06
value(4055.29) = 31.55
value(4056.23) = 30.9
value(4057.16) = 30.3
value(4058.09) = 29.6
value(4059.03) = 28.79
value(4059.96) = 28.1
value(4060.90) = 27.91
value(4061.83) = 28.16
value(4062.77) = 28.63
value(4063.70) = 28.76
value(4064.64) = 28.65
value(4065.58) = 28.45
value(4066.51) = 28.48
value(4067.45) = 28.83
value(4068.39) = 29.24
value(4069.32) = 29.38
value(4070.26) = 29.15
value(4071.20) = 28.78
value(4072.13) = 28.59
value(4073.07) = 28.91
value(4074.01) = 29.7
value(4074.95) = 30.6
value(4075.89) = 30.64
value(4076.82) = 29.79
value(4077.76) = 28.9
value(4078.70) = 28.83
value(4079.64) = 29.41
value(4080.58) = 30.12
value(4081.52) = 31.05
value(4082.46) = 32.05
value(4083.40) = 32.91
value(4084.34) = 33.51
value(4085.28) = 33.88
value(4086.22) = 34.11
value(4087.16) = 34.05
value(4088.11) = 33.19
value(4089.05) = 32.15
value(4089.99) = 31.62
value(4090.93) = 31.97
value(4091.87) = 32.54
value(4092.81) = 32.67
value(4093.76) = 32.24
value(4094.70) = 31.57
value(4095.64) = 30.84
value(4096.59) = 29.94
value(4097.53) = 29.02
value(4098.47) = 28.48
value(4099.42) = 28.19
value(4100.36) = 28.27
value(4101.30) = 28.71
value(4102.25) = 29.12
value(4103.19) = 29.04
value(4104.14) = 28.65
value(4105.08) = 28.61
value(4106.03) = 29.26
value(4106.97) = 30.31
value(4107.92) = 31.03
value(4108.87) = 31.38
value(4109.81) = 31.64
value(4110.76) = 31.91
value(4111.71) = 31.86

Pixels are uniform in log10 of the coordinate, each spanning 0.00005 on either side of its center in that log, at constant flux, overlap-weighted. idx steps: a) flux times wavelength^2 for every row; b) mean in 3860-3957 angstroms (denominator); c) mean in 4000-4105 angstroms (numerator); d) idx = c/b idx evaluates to 1.74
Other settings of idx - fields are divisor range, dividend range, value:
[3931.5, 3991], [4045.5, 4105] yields 1.71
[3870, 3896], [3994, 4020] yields 1.88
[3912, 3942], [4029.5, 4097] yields 1.92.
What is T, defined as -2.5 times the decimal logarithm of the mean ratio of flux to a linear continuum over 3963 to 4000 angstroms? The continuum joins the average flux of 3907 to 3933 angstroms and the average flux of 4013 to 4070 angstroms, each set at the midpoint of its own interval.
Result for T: 0.14 mag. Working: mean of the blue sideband 20.6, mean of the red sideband 30.2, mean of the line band 22.7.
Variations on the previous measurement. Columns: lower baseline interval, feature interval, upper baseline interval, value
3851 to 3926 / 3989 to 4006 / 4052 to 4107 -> -0.19 mag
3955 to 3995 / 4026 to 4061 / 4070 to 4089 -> -0.11 mag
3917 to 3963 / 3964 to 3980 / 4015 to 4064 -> 0.34 mag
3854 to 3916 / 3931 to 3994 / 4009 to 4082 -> 0.26 mag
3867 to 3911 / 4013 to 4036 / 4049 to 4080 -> -0.09 mag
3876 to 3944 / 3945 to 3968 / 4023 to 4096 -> 0.13 mag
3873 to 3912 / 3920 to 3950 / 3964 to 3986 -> 0.23 mag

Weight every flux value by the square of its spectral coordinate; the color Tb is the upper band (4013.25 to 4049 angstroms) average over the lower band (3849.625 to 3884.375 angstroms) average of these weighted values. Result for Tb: 2.13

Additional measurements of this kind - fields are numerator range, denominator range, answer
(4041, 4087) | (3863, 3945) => 1.80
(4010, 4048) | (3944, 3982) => 1.63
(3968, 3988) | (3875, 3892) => 1.30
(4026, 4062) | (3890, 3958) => 1.63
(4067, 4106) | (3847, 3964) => 1.83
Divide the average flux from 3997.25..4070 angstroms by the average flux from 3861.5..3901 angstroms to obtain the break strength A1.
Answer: 1.7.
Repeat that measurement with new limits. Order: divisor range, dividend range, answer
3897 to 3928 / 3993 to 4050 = 1.34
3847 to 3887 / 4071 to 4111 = 1.97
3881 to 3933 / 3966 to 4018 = 1.29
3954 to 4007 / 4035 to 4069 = 1.31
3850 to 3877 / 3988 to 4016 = 1.99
